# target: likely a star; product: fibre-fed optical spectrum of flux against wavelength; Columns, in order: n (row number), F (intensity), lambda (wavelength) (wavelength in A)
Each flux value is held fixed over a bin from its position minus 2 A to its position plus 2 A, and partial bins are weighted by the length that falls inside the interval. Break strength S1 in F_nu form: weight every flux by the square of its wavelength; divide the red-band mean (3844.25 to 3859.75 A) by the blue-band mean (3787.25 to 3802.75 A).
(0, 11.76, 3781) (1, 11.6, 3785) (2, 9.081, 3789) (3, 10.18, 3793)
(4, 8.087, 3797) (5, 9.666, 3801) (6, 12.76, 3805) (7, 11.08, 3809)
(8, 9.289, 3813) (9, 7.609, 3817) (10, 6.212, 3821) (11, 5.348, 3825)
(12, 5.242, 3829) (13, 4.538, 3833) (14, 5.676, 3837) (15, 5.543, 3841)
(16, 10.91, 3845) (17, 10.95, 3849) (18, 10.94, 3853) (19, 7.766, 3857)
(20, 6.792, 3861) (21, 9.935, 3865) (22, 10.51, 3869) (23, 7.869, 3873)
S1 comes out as 1.1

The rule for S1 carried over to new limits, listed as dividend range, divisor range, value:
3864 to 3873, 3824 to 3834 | 1.96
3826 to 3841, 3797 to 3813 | 0.50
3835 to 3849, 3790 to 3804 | 0.85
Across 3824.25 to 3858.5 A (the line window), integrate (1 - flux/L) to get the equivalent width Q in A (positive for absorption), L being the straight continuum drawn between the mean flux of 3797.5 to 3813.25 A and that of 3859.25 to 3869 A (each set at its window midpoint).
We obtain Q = 7.0 A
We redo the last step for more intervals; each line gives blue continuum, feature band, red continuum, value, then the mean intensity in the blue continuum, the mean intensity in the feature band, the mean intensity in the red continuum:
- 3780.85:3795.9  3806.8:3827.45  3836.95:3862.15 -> 3.6 A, 10.4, 7.9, 8.63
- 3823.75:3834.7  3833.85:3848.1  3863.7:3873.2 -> -1.9 A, 5.04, 7.42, 9.7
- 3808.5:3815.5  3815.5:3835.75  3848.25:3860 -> 8.3 A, 9.81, 5.74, 9.51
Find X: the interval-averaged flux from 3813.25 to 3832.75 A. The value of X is 6.25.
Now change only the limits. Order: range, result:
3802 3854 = 8.14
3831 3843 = 5.25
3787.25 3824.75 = 9.15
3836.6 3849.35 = 8.25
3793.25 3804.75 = 9.67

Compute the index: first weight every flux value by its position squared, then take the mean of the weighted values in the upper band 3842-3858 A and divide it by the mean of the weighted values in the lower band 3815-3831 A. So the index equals 1.66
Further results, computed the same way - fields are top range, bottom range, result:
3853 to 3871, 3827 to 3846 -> 1.48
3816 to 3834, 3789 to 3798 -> 0.63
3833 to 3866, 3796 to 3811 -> 0.80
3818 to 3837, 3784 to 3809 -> 0.54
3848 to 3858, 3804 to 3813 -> 0.91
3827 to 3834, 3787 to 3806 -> 0.51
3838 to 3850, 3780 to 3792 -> 0.84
